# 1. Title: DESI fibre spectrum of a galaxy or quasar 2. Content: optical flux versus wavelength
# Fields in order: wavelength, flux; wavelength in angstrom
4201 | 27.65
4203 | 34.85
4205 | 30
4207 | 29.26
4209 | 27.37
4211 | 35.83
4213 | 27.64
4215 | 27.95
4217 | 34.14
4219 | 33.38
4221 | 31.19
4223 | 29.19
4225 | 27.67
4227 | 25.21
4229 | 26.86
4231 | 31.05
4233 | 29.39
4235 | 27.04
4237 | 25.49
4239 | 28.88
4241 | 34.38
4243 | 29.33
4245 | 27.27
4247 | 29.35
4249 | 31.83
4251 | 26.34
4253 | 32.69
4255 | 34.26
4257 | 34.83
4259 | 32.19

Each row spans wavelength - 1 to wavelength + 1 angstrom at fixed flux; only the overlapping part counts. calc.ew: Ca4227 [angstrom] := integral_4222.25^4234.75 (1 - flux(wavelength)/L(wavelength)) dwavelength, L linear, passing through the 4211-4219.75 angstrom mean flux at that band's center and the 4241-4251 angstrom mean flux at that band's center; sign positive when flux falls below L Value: 0.99 angstrom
